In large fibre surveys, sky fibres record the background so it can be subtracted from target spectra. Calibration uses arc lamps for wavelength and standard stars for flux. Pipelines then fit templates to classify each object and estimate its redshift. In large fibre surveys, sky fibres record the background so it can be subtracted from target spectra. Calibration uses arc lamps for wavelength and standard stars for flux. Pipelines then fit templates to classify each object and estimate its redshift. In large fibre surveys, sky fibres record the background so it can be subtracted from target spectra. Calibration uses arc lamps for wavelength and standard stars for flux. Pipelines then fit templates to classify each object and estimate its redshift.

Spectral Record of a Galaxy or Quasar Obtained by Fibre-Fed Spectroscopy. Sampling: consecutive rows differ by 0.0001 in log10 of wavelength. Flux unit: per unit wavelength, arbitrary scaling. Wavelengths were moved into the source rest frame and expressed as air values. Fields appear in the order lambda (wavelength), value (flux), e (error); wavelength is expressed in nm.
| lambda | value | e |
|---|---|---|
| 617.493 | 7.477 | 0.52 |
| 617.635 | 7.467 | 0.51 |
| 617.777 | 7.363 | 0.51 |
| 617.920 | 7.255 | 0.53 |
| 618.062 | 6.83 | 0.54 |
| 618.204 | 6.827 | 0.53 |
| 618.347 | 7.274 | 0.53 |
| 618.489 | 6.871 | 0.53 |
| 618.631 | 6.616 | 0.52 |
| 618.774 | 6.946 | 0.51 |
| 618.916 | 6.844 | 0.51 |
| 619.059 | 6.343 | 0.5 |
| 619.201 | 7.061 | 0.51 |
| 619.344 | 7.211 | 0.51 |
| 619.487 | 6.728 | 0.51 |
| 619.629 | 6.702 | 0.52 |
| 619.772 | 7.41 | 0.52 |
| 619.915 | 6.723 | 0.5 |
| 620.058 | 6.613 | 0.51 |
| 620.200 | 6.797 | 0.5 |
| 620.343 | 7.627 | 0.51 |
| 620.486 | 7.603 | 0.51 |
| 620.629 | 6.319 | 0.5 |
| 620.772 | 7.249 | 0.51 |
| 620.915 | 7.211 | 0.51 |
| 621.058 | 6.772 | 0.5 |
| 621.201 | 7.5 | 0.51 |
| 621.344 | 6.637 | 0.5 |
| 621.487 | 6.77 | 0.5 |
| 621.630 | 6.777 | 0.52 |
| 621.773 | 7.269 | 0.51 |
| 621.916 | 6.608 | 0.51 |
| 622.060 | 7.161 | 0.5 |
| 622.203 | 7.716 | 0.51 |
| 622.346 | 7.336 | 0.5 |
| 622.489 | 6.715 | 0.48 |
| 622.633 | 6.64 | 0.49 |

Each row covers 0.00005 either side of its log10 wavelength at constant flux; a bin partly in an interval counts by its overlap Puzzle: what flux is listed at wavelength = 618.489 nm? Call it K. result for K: 6.871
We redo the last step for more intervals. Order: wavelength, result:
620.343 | 7.627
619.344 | 7.211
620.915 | 7.211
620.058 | 6.613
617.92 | 7.255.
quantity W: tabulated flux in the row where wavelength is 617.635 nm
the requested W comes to 7.467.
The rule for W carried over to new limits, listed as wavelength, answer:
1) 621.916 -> 6.608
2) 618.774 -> 6.946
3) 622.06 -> 7.161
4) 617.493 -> 7.477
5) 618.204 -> 6.827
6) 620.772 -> 7.249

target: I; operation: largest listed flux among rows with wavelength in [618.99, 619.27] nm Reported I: 7.061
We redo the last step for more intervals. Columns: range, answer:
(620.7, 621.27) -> 7.5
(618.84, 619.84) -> 7.41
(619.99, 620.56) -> 7.627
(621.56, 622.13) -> 7.269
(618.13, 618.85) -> 7.274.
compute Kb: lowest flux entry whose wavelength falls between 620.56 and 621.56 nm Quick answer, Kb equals 6.319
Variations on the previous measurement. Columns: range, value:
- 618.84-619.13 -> 6.343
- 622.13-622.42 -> 7.336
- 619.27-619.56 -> 6.728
